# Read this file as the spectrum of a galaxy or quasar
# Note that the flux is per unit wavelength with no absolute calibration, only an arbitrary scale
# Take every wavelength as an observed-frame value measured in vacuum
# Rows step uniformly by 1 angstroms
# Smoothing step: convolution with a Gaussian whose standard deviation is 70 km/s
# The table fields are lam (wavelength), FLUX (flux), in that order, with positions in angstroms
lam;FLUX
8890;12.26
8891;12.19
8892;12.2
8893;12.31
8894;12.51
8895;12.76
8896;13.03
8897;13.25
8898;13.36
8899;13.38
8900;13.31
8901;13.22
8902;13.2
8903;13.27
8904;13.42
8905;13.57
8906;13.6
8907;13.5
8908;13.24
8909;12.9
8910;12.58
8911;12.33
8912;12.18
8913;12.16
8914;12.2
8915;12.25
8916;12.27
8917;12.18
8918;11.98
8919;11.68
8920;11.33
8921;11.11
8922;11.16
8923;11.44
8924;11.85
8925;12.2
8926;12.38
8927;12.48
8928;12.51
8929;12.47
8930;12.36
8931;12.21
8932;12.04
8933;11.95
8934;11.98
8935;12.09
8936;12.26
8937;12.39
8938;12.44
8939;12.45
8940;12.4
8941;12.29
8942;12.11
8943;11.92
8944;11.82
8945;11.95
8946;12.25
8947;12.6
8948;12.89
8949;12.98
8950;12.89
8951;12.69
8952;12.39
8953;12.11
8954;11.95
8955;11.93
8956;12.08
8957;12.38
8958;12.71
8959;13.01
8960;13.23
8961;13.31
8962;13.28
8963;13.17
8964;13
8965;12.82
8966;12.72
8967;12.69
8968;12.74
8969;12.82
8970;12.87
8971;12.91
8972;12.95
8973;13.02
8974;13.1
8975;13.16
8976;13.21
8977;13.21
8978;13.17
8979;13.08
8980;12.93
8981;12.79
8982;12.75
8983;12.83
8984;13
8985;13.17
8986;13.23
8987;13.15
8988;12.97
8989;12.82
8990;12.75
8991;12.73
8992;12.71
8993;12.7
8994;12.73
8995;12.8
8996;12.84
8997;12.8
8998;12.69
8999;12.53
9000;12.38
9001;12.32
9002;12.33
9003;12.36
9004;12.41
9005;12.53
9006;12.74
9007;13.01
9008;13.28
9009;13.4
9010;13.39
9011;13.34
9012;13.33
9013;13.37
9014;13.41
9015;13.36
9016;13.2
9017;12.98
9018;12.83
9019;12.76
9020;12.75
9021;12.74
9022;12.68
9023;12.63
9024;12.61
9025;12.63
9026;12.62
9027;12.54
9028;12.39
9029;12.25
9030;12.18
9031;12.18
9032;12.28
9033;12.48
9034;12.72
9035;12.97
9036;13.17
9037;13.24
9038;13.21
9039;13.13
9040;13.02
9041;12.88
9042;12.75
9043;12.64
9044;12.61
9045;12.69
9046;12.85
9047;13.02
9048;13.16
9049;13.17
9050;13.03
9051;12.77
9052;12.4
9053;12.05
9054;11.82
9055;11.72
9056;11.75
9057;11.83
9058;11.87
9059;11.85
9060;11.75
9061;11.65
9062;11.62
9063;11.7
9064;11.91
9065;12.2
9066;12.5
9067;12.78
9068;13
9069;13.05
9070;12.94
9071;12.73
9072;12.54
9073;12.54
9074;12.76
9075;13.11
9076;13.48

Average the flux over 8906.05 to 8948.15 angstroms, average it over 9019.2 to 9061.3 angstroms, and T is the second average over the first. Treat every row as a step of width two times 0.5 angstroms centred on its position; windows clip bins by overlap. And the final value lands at 1.03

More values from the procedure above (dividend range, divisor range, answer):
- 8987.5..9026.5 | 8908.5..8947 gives 1.06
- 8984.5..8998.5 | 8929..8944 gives 1.05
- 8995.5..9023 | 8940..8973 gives 1.02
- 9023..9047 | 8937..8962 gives 1.02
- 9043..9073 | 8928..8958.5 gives 1.01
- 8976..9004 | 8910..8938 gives 1.06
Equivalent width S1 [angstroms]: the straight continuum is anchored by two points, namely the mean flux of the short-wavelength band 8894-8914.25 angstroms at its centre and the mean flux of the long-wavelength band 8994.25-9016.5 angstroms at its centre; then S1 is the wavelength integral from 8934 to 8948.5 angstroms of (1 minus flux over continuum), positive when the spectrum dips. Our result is 0.8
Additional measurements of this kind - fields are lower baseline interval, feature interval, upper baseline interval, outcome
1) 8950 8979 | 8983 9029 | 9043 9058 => -0.7 angstroms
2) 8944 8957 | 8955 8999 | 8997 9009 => -1.4 angstroms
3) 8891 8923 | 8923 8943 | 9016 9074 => 0.6 angstroms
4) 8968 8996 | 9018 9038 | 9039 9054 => 0.3 angstroms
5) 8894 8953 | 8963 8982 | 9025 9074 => -0.7 angstroms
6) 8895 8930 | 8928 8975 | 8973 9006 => 0.6 angstroms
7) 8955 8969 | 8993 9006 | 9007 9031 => 0.3 angstroms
